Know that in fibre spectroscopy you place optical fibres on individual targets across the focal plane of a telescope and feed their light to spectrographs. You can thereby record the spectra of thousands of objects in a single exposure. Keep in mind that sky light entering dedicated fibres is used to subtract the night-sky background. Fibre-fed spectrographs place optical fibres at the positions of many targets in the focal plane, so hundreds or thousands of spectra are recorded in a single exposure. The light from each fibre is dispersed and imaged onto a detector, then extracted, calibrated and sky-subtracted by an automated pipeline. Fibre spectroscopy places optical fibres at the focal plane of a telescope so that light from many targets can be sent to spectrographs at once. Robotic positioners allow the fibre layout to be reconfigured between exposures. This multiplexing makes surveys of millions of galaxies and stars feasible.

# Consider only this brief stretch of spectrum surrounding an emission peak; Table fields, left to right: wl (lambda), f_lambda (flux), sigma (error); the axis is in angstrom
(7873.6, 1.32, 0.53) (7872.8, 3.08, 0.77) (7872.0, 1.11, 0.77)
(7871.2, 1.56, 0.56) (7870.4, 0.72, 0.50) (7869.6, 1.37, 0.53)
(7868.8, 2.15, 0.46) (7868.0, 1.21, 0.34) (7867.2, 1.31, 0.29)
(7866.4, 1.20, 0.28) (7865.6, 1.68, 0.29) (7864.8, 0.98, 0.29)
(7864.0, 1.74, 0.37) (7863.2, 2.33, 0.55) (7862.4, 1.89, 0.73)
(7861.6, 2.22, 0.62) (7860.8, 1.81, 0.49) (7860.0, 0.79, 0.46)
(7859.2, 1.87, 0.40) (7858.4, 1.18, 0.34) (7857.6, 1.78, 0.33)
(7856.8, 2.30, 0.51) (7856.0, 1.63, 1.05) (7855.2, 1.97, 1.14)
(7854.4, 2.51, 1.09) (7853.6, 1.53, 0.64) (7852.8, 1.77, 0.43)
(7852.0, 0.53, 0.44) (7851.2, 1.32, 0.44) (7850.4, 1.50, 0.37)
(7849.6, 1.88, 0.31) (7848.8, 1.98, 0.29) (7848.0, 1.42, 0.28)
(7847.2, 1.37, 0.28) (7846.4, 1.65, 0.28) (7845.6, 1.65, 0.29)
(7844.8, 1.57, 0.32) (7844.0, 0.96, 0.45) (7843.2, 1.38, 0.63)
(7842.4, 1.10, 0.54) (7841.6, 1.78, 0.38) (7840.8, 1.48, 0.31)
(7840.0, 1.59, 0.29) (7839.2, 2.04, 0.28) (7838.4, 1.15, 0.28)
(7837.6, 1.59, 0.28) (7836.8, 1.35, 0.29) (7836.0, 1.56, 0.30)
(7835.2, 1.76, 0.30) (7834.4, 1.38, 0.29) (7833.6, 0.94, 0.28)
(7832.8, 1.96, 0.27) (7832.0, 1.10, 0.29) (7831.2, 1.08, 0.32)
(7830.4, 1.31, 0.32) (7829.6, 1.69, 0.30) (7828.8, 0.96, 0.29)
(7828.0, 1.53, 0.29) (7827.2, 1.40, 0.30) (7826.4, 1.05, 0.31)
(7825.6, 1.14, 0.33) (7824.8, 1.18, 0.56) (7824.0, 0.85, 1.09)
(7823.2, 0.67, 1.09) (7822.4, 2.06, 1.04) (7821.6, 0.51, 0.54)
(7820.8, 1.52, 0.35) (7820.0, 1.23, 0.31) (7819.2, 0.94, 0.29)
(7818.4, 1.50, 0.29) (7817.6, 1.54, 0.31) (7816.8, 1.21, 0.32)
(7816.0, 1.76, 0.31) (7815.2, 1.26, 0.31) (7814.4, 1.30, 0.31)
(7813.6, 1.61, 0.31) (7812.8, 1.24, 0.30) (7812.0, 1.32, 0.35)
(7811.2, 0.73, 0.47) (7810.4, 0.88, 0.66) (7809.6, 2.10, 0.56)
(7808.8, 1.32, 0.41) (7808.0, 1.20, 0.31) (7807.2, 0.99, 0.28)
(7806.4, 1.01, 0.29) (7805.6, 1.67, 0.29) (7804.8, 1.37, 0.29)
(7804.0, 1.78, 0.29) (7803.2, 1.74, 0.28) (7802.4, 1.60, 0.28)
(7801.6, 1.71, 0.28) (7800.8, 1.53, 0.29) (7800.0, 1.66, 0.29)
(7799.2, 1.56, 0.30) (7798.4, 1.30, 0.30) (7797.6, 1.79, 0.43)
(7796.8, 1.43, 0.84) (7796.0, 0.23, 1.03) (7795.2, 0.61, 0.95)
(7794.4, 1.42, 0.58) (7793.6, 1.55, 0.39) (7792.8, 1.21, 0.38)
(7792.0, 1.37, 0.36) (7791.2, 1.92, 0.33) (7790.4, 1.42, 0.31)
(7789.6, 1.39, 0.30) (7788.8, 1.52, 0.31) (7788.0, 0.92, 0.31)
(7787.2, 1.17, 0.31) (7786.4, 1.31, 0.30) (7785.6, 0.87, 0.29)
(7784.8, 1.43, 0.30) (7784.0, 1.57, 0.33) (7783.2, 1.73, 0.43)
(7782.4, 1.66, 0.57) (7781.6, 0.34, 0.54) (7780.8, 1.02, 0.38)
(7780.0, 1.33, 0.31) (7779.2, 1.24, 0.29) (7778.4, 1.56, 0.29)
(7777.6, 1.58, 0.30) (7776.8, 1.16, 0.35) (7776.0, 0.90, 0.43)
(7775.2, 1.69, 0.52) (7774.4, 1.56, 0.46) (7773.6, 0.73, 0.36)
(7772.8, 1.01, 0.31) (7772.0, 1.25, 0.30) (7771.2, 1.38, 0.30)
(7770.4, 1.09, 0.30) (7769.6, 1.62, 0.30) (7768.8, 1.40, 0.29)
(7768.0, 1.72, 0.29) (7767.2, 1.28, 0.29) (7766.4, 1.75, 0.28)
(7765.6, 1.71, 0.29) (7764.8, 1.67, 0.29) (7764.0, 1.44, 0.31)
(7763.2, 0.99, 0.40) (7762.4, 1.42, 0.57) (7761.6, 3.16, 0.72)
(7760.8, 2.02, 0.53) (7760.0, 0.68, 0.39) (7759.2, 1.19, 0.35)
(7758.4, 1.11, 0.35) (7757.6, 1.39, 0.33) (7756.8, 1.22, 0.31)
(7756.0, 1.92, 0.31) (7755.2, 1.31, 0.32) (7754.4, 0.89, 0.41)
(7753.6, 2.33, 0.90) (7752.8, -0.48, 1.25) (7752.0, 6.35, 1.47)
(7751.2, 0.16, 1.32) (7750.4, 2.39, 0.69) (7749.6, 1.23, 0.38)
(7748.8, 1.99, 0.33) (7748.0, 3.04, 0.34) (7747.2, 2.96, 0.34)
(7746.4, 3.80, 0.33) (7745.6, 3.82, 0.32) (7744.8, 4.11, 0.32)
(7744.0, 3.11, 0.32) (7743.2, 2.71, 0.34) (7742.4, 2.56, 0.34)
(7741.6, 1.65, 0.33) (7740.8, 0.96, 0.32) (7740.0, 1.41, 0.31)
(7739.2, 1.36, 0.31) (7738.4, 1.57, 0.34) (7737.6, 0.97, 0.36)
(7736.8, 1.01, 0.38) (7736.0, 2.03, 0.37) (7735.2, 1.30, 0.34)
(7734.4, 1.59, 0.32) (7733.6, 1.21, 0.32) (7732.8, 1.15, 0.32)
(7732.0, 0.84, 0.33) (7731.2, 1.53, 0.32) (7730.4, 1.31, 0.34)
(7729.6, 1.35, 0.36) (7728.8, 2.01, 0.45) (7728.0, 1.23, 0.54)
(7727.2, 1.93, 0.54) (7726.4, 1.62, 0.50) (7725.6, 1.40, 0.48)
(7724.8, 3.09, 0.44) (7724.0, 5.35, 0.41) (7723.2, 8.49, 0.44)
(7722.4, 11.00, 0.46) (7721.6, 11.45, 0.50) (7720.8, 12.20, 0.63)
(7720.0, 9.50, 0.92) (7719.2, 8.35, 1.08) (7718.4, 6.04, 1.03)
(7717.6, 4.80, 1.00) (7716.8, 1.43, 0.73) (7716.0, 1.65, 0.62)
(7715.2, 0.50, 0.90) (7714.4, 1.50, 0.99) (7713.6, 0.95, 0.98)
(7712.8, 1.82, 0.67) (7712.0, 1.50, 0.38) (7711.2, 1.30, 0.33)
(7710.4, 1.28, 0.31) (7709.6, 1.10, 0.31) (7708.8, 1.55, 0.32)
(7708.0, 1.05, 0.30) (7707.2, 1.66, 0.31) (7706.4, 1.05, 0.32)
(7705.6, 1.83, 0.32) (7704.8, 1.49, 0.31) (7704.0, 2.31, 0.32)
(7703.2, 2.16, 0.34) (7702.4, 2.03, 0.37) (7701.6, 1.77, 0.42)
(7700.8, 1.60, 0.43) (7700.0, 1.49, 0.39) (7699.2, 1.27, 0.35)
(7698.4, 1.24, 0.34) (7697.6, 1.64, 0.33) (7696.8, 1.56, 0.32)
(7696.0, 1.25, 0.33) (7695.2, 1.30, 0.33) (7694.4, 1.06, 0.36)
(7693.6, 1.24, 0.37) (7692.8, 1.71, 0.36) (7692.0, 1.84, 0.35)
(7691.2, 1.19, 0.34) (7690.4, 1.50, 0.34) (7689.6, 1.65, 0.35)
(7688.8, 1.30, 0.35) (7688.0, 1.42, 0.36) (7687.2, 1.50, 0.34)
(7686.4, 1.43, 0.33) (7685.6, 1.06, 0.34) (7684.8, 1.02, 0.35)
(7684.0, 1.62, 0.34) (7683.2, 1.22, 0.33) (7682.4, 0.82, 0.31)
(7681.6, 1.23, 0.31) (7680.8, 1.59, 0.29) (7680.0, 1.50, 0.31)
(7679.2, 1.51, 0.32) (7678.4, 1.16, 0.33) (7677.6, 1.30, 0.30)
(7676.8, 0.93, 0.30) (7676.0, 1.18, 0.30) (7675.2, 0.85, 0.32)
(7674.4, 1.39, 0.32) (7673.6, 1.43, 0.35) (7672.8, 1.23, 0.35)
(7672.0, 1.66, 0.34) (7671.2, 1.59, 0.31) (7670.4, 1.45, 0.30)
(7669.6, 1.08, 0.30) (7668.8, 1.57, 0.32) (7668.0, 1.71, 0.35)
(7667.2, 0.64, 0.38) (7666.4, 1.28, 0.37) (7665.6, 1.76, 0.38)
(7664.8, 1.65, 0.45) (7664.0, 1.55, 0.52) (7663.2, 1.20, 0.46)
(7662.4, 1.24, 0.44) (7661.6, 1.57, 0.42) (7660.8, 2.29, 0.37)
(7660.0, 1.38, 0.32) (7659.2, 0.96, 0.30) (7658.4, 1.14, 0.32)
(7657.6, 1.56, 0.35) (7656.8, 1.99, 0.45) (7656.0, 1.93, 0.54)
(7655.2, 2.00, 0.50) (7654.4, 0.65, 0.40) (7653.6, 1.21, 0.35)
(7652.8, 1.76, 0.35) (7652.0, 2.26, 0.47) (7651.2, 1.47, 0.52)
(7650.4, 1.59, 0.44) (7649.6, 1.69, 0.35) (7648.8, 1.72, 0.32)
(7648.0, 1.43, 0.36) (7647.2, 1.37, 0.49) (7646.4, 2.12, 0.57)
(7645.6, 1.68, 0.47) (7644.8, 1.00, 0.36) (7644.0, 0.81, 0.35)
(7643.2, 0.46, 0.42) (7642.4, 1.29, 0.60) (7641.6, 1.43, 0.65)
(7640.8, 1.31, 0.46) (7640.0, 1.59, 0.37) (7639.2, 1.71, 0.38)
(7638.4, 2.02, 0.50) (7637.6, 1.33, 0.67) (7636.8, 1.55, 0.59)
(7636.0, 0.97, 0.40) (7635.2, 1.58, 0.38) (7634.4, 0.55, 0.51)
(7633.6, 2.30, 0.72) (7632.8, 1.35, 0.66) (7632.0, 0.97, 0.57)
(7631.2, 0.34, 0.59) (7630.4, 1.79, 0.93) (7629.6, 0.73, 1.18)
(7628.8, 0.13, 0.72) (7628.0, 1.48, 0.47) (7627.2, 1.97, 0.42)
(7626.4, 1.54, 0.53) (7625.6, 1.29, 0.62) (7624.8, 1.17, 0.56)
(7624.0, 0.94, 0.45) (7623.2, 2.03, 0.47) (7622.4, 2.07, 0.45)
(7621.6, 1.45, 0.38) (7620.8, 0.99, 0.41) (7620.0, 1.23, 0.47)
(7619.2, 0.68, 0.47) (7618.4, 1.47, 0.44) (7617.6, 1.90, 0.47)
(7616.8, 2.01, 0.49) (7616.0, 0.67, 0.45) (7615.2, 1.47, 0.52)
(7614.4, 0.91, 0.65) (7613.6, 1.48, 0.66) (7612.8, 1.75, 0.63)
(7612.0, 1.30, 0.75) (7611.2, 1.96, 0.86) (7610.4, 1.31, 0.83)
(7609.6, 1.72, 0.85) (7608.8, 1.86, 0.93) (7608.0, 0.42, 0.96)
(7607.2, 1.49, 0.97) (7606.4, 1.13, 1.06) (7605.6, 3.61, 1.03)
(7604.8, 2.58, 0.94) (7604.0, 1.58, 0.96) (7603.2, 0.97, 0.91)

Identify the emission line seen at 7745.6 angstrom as [N II] 6583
